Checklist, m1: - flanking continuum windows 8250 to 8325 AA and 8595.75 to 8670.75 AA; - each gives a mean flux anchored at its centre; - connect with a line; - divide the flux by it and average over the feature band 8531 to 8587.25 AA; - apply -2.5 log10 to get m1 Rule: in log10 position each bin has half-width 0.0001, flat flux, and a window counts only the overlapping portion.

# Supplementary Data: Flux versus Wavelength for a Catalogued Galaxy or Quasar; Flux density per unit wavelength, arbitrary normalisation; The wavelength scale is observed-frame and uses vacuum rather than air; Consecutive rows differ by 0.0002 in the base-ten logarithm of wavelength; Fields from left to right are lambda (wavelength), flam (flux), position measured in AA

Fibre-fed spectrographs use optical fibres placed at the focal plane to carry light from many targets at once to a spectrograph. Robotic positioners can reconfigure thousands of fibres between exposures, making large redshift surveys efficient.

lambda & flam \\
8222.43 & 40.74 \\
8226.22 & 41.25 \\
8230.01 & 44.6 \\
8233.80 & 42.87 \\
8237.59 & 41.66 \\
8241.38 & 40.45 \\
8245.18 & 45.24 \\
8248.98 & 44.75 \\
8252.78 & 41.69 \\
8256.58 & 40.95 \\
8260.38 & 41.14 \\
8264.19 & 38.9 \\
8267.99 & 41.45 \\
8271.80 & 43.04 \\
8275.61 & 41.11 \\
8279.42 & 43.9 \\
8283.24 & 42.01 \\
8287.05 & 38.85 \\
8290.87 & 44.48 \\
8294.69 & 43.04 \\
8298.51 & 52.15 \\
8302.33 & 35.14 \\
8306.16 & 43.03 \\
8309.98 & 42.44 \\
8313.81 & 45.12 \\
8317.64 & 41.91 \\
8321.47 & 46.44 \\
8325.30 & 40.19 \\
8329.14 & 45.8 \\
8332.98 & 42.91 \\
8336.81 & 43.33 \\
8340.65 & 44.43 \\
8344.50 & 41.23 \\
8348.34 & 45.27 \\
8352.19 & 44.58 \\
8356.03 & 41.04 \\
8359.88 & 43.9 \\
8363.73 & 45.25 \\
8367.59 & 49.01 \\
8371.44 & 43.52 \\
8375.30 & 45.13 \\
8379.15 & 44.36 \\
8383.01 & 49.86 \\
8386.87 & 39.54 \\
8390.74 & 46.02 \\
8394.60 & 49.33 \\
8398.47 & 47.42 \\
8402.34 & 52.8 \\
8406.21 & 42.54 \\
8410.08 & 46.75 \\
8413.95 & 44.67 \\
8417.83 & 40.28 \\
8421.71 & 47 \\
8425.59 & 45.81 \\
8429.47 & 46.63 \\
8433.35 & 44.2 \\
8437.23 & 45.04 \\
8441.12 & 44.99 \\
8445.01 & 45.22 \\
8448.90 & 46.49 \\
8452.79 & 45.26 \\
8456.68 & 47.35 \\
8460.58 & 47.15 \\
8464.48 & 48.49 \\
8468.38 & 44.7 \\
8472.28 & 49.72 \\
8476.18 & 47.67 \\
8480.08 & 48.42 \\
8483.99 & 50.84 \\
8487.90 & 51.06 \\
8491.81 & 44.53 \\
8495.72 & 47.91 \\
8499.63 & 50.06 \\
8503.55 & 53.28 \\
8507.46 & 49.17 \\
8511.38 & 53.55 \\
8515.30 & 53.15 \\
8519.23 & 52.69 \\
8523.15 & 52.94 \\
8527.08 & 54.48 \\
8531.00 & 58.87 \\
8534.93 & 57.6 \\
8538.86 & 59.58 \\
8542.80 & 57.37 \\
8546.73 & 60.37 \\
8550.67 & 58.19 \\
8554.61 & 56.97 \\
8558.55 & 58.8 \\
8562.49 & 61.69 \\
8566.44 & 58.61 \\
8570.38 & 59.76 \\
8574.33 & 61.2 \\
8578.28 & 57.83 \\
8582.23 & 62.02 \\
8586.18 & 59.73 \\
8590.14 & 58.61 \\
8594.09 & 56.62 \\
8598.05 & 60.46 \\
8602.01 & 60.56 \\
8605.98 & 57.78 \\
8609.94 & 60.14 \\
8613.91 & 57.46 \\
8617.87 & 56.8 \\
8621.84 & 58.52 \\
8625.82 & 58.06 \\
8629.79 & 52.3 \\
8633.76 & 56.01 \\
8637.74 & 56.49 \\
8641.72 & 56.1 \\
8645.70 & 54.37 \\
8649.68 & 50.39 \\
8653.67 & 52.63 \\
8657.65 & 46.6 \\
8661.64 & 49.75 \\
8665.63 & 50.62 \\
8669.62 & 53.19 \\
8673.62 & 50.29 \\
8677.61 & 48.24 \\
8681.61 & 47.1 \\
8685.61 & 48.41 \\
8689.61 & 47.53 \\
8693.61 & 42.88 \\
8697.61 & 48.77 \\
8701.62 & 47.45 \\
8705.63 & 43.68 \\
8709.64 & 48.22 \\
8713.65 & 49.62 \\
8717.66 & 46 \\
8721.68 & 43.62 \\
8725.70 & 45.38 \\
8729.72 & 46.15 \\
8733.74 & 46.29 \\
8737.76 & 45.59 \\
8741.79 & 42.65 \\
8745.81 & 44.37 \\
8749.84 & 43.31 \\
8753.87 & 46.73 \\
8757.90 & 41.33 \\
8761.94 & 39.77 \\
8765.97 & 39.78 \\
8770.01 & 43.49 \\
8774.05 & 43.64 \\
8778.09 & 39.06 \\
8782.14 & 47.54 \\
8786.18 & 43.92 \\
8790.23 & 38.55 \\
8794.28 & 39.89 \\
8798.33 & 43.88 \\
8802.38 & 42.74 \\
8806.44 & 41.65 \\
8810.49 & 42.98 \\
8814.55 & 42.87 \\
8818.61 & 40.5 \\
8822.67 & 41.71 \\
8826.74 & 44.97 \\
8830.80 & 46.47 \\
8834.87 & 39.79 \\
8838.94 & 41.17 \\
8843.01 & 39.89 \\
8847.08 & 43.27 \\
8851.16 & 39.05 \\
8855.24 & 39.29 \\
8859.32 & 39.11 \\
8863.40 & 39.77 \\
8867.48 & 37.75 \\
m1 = -0.13 mag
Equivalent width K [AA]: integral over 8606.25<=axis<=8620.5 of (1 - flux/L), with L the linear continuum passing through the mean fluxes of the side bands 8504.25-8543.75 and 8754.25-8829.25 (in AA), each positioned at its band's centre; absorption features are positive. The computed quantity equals -2.10 AA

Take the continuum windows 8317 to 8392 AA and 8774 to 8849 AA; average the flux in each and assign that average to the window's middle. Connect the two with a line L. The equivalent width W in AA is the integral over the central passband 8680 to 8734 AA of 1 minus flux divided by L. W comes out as -4.8 AA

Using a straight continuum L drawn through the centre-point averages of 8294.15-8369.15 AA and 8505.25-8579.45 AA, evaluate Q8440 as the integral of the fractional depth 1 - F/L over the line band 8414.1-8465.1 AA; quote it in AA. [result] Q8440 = 5.0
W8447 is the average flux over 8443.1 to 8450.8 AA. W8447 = 45.9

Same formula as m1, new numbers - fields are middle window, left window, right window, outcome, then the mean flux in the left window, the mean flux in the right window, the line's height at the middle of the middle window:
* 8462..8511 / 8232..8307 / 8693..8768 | -0.13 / 42.3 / 44.9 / 43.5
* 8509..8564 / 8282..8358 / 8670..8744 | -0.25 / 43.2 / 46.7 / 45.1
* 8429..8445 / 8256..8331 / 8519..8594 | 0.14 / 42.6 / 58.4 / 51.2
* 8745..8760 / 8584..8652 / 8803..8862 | 0.08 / 57.1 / 41.6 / 47.4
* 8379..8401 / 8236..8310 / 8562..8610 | 0.05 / 42.3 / 59.5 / 48.7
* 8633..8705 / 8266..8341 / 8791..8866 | -0.19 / 43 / 41.5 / 42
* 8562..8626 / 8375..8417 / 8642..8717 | -0.22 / 46.1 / 49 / 48.1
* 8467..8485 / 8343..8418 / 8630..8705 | -0.03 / 45.3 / 50.3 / 46.9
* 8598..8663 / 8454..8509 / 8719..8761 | -0.20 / 48.6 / 44.4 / 46.2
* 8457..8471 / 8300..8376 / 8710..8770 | -0.08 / 43.5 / 44.4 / 43.8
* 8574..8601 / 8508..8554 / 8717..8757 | -0.12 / 56.1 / 44.9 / 53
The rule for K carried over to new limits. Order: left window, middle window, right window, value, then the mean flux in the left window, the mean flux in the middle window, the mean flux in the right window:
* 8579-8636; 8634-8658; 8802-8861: 0.9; 58.2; 53.4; 41.7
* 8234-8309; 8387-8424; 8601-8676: 0.6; 42.3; 46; 54.5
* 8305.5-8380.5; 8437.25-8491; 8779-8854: -4.7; 44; 47.3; 42.2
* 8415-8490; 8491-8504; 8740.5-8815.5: -0.8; 46.6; 48.8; 42.5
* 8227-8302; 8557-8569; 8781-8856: -4.9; 42.6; 59.7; 42.1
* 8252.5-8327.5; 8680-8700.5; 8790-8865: -2.6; 42.4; 47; 41.5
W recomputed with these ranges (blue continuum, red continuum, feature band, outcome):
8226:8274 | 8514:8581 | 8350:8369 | 1.30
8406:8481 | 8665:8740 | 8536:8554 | -4.73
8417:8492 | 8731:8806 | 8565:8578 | -4.12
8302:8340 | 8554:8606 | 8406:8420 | 1.46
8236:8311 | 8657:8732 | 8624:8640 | -3.05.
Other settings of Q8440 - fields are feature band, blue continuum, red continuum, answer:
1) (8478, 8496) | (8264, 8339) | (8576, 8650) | 1.05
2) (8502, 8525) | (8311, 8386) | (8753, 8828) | -4.71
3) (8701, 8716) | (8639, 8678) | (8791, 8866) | 0.41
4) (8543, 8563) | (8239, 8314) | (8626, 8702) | -4.36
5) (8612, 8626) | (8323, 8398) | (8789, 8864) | -4.84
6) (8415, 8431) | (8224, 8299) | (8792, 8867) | -1.01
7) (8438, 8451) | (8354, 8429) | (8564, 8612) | 0.99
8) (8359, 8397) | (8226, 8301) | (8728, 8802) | -2.58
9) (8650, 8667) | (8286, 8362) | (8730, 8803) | -2.70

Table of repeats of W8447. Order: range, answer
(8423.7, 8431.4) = 46.2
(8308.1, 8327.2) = 43.2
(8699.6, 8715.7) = 47.2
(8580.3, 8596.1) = 59.3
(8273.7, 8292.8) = 42.1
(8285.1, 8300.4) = 44.6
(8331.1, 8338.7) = 43.2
